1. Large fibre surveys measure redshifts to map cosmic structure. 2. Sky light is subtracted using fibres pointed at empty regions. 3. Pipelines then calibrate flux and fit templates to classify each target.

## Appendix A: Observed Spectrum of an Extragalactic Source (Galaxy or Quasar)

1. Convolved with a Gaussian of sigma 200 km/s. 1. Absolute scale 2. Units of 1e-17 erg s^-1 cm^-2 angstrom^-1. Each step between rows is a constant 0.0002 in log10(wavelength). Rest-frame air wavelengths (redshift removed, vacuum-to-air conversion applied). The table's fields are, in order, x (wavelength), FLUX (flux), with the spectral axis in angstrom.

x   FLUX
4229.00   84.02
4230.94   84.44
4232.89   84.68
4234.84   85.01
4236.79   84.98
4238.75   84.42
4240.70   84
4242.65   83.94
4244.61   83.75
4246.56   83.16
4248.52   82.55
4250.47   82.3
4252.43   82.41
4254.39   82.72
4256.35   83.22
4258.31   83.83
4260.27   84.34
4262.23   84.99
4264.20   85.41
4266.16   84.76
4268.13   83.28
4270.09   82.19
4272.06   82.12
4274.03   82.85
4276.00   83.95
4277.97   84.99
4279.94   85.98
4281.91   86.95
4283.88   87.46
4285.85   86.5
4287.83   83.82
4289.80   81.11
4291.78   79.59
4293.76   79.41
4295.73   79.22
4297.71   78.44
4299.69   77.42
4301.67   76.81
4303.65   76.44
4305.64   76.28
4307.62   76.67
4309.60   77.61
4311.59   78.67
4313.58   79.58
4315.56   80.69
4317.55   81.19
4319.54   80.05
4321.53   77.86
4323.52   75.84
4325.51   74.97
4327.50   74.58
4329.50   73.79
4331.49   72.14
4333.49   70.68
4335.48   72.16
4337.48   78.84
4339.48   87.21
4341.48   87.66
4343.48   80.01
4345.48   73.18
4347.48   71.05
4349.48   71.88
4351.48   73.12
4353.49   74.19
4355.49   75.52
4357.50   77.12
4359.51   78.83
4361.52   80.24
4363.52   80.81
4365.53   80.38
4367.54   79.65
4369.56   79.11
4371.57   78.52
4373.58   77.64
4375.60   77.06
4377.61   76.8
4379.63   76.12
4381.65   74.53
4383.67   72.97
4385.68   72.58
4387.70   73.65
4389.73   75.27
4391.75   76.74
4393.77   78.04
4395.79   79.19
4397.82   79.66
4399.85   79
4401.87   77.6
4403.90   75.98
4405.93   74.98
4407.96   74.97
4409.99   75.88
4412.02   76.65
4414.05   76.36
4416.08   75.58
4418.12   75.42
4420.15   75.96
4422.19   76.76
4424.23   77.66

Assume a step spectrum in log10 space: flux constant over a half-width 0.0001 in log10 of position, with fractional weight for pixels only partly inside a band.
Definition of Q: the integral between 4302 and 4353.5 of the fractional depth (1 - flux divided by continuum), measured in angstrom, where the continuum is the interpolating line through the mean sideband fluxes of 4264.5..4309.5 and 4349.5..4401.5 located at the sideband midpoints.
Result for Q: 1.7 angstrom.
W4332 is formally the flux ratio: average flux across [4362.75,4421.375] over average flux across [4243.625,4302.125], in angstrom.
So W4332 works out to 0.9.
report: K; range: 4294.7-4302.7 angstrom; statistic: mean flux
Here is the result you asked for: 78.1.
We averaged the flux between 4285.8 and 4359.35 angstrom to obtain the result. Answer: 77.5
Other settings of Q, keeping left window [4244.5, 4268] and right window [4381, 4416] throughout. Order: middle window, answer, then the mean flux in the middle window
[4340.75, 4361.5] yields 0.62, 76.3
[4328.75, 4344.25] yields 0.30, 77.8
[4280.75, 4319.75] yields 0.52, 80.2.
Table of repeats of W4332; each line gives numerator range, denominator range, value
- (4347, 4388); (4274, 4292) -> 0.90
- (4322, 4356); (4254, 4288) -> 0.90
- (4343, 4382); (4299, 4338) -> 1.00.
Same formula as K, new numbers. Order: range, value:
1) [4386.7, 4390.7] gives 74.3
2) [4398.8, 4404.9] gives 77.5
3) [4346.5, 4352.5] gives 72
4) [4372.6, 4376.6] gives 77.2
